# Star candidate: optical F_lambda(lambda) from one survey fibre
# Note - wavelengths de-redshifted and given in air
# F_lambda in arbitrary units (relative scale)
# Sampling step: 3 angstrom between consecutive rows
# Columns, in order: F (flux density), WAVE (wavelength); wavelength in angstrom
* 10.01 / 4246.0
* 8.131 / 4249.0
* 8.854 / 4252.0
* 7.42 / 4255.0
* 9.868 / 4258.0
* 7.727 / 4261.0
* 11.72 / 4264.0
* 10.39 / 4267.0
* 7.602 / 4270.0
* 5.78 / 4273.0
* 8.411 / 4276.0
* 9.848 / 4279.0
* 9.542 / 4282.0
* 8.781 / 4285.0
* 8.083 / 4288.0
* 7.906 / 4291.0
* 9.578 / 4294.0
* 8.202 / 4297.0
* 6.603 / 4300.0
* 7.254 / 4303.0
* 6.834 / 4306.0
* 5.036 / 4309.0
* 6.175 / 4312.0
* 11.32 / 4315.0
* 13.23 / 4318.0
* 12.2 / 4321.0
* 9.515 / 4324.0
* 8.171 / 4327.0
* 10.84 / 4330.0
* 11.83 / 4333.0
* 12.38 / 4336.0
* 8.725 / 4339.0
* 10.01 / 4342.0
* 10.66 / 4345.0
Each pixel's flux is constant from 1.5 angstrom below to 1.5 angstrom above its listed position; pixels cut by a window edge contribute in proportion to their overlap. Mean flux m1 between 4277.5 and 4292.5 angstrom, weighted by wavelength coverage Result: 8.83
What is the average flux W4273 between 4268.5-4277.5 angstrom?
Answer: 7.26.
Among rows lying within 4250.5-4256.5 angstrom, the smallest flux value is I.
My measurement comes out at 7.42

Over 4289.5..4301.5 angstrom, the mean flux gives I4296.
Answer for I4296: 8.07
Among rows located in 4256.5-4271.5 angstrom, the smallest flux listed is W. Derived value 7.602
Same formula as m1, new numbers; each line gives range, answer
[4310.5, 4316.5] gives 8.75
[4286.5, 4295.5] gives 8.52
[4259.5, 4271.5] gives 9.36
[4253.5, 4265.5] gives 9.18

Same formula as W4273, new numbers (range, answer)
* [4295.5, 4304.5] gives 7.35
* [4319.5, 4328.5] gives 9.96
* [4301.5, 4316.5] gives 7.32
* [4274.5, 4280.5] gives 9.13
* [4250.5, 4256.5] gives 8.14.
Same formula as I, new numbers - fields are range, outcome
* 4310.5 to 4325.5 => 6.175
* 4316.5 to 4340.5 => 8.171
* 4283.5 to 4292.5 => 7.906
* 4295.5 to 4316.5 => 5.036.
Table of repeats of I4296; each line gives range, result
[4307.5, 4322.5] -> 9.59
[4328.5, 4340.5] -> 10.9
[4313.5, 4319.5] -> 12.3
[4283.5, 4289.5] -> 8.43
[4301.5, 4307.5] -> 7.04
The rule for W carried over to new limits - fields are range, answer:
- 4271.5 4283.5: 5.78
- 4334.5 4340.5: 8.725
